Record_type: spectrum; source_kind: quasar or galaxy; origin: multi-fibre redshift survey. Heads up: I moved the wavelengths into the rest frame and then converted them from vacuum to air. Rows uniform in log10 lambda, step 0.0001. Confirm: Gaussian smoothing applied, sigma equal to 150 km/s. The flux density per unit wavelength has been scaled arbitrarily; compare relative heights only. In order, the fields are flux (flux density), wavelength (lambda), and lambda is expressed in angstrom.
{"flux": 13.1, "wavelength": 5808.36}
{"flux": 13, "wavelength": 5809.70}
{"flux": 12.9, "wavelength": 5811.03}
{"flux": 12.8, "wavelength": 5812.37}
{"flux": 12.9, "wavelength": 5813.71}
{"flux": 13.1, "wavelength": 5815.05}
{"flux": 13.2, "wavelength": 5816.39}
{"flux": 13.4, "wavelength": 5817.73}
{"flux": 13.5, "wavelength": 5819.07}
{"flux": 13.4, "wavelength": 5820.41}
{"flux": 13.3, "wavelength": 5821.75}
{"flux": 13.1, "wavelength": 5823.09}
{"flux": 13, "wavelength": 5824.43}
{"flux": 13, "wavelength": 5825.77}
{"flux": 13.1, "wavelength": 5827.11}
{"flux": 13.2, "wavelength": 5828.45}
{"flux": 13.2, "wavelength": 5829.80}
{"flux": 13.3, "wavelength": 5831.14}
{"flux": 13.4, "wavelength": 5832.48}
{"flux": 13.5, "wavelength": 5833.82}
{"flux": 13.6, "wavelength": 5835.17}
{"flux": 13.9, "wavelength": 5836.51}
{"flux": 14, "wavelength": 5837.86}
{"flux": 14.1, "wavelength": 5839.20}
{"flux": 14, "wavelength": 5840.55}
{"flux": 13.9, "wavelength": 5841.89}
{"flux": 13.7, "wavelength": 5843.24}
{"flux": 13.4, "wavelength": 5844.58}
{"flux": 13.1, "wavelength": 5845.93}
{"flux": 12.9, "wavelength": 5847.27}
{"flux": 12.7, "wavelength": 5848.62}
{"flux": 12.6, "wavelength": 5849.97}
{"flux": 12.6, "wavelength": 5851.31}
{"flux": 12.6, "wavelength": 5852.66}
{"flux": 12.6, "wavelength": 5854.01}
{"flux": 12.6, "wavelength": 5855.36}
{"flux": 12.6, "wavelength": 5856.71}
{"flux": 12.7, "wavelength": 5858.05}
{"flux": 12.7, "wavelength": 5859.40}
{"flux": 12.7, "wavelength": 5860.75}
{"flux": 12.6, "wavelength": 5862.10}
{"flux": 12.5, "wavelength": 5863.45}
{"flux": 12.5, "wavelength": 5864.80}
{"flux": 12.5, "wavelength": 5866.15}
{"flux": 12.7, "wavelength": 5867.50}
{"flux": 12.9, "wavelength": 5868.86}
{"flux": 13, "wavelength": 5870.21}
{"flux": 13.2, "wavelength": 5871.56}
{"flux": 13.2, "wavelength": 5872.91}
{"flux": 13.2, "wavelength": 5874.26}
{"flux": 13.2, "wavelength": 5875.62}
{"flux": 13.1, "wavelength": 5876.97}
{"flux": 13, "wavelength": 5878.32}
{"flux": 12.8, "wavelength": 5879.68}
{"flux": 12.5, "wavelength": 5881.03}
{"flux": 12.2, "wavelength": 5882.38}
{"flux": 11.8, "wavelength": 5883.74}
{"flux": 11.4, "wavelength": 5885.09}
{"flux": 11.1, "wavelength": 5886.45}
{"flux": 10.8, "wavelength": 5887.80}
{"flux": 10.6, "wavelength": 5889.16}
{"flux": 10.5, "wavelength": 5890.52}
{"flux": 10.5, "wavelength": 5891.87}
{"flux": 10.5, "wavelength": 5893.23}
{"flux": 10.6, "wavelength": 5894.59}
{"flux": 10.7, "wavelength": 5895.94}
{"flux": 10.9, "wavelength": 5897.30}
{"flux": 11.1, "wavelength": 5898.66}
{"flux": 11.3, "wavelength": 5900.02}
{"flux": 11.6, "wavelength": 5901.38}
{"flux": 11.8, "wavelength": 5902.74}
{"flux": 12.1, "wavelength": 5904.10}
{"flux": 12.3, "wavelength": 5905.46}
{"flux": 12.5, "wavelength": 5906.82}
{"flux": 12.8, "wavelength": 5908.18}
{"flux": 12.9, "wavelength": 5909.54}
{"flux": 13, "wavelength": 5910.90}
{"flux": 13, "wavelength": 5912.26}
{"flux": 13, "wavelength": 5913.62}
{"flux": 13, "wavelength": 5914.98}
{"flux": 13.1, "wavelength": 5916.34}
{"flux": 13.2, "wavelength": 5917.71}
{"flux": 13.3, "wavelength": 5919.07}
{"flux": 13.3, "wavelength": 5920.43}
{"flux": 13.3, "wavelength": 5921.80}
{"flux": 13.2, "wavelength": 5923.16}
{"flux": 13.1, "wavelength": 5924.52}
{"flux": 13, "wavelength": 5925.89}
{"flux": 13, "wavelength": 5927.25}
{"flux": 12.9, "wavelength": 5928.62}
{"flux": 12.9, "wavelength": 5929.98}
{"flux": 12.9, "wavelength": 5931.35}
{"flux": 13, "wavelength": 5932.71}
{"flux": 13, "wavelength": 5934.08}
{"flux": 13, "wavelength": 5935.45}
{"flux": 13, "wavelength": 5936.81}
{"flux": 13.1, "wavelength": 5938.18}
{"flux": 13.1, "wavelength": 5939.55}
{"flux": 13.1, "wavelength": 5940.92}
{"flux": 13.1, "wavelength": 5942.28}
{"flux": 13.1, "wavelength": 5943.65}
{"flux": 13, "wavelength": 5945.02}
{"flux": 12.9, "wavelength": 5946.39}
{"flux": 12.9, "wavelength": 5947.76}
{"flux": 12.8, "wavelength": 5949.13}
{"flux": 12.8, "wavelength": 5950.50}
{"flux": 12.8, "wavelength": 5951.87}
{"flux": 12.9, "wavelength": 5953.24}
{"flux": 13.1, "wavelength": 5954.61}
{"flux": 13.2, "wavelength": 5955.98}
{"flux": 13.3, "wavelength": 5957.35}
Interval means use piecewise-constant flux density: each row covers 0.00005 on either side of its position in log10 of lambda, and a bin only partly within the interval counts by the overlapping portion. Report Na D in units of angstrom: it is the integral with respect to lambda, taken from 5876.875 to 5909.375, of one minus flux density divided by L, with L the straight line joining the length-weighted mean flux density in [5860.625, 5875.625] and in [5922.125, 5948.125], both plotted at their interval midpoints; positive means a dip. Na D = 3.3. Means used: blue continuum 12.8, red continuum 13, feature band 11.6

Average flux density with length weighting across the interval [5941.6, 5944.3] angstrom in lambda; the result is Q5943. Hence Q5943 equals 13.1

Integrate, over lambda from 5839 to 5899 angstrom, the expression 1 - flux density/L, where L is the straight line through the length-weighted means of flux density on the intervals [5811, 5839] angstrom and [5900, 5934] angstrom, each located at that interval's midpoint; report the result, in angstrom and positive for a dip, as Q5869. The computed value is 3.21 angstrom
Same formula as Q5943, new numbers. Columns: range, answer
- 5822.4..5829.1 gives 13.1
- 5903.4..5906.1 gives 12.2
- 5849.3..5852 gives 12.6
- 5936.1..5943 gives 13.1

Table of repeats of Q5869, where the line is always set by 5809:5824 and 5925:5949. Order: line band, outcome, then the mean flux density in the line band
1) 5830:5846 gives -0.7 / 13.7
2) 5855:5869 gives 0.5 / 12.6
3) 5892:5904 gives 1.8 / 11.1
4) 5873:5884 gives 0.2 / 12.8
